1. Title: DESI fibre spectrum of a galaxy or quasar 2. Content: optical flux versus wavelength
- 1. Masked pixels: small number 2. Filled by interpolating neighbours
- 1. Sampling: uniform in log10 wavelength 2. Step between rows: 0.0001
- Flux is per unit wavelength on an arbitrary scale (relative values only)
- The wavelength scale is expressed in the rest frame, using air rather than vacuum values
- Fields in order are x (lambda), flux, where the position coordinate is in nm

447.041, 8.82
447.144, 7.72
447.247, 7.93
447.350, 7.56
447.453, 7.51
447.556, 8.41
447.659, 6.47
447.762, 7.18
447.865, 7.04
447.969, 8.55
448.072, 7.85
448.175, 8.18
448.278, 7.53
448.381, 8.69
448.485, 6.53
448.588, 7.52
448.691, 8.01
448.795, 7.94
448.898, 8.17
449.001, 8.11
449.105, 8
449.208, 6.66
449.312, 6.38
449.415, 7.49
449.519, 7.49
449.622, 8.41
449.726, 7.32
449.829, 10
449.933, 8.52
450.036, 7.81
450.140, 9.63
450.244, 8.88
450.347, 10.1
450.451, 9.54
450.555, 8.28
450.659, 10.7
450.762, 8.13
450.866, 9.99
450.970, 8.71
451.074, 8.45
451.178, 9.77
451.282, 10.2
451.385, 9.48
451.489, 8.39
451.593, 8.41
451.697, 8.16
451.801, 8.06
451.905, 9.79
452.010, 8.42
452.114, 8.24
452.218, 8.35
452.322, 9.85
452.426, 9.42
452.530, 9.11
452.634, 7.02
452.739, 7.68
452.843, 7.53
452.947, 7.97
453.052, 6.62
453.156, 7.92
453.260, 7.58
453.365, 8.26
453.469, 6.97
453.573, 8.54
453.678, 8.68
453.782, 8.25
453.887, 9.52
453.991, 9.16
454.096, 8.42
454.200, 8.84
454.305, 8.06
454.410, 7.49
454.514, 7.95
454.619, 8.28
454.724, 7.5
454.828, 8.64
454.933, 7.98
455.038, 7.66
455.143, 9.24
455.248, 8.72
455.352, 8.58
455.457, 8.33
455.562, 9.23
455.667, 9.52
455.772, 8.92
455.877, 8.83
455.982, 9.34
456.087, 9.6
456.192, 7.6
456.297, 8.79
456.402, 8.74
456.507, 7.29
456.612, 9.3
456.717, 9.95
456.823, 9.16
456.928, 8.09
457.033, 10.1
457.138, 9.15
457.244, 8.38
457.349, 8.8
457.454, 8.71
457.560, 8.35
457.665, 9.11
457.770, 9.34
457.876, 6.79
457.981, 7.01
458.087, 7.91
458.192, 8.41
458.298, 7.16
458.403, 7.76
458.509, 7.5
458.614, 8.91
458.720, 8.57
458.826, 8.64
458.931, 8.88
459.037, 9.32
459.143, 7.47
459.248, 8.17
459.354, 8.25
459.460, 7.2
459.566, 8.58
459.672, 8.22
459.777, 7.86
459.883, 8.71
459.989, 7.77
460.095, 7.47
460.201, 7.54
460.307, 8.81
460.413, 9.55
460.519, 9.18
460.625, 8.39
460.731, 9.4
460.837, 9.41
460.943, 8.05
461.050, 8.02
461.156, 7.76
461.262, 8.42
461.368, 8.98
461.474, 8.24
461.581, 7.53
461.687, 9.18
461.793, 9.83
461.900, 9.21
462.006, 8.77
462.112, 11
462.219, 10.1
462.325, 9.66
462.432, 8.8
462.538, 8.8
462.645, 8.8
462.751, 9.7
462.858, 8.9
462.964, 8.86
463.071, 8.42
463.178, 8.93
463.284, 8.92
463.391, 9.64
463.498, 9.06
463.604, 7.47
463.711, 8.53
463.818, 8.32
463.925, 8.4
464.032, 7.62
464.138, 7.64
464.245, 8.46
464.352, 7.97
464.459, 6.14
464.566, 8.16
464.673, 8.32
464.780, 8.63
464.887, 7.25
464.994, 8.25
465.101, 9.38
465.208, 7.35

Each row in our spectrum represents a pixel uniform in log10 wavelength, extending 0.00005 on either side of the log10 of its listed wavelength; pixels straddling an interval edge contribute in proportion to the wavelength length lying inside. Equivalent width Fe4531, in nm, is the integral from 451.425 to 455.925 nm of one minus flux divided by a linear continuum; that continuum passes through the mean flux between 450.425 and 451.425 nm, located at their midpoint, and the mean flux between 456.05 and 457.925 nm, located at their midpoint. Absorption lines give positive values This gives 0.34 nm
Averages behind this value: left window 9.32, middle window 8.38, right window 8.73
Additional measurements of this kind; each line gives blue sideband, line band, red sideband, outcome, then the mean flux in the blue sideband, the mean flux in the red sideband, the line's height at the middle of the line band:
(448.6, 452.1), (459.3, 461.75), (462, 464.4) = 0.11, 8.57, 8.82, 8.77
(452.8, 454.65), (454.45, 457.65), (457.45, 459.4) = -0.21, 8.11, 8.21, 8.16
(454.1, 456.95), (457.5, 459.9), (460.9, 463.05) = 0.16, 8.58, 8.93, 8.75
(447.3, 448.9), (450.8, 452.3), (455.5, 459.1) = -0.16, 7.68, 8.62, 8.03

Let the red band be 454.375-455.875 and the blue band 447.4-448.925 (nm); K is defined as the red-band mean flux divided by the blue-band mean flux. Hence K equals 1.1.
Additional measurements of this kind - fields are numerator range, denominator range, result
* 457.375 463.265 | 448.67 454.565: 1.01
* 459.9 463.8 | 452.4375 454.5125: 1.09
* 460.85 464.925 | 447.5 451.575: 1.03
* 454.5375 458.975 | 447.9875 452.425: 1.01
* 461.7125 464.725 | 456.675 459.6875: 1.04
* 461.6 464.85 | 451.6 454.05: 1.05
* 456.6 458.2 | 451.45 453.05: 1.03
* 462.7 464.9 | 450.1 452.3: 0.93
